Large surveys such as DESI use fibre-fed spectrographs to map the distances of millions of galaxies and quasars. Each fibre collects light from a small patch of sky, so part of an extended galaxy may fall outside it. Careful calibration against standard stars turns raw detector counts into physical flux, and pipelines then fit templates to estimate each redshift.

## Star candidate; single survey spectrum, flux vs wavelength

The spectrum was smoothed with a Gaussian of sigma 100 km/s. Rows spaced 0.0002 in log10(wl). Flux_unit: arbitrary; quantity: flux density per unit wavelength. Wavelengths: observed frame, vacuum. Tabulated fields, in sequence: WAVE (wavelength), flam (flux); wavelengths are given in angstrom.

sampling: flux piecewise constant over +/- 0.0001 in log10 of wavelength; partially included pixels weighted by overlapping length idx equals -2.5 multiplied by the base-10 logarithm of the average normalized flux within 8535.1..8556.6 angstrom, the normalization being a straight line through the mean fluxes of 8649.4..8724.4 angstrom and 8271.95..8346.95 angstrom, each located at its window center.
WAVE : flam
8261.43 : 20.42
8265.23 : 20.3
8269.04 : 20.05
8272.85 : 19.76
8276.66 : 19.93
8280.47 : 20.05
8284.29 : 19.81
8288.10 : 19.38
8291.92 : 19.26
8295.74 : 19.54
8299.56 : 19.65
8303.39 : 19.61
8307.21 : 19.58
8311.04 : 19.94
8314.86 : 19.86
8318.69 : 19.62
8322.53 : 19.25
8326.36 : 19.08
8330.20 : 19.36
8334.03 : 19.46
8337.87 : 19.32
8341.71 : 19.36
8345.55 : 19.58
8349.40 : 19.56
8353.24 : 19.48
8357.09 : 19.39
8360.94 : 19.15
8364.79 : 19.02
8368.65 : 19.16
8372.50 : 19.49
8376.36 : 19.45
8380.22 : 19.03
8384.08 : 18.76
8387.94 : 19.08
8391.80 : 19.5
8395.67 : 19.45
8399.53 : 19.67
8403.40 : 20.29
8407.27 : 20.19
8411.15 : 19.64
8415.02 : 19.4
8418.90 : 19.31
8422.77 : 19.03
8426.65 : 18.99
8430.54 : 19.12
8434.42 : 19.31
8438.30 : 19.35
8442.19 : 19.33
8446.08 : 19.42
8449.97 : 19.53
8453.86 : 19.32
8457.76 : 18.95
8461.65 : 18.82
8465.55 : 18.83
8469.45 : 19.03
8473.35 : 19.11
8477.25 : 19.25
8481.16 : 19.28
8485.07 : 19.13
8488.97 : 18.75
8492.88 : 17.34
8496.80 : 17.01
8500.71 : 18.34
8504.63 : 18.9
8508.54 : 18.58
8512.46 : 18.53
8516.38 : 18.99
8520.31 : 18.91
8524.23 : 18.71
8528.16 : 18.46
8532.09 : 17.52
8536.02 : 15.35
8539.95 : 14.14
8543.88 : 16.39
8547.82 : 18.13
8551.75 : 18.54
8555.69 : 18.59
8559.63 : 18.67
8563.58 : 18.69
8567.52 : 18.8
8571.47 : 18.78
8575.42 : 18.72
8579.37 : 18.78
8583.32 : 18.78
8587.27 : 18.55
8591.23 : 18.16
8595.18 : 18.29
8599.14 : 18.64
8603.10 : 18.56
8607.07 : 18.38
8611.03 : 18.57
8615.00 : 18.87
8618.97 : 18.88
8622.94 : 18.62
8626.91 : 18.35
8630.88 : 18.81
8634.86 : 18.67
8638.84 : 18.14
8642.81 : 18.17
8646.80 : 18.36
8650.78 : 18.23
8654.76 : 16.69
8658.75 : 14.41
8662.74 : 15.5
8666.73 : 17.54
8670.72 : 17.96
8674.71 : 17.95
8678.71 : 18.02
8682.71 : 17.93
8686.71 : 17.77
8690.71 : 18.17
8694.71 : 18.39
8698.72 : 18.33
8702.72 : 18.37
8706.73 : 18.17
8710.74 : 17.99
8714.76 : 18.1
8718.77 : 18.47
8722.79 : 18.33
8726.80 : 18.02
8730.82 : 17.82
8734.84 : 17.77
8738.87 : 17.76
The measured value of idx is 0.09 mag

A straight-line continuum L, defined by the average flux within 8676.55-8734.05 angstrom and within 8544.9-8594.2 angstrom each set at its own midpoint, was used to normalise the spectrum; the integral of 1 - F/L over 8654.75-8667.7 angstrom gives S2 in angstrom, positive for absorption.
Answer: 1.74 angstrom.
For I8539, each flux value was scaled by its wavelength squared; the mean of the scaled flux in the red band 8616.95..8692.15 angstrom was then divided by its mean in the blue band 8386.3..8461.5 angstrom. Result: 0.97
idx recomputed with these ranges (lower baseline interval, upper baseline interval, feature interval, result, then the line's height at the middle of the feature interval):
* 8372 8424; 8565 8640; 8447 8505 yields 0.02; 19.1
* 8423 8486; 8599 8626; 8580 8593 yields 0.01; 18.7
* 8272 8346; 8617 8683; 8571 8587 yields -0.04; 18.1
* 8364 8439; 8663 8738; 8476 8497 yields 0.03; 19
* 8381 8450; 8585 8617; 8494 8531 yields 0.03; 18.9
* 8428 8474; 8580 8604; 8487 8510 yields 0.05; 19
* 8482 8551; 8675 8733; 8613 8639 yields -0.04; 18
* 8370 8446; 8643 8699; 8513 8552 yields 0.06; 18.5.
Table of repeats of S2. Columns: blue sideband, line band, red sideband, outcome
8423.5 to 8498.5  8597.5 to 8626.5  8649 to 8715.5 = -1.0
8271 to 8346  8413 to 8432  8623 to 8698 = -0.2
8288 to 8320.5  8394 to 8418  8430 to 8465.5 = -0.5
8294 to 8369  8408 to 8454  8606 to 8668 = -1.0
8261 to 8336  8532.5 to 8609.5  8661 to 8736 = 1.9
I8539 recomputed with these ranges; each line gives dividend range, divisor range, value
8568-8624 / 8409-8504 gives 1.01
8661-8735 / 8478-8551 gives 1.04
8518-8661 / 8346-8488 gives 0.98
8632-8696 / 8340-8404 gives 0.98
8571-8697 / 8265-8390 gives 1.00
